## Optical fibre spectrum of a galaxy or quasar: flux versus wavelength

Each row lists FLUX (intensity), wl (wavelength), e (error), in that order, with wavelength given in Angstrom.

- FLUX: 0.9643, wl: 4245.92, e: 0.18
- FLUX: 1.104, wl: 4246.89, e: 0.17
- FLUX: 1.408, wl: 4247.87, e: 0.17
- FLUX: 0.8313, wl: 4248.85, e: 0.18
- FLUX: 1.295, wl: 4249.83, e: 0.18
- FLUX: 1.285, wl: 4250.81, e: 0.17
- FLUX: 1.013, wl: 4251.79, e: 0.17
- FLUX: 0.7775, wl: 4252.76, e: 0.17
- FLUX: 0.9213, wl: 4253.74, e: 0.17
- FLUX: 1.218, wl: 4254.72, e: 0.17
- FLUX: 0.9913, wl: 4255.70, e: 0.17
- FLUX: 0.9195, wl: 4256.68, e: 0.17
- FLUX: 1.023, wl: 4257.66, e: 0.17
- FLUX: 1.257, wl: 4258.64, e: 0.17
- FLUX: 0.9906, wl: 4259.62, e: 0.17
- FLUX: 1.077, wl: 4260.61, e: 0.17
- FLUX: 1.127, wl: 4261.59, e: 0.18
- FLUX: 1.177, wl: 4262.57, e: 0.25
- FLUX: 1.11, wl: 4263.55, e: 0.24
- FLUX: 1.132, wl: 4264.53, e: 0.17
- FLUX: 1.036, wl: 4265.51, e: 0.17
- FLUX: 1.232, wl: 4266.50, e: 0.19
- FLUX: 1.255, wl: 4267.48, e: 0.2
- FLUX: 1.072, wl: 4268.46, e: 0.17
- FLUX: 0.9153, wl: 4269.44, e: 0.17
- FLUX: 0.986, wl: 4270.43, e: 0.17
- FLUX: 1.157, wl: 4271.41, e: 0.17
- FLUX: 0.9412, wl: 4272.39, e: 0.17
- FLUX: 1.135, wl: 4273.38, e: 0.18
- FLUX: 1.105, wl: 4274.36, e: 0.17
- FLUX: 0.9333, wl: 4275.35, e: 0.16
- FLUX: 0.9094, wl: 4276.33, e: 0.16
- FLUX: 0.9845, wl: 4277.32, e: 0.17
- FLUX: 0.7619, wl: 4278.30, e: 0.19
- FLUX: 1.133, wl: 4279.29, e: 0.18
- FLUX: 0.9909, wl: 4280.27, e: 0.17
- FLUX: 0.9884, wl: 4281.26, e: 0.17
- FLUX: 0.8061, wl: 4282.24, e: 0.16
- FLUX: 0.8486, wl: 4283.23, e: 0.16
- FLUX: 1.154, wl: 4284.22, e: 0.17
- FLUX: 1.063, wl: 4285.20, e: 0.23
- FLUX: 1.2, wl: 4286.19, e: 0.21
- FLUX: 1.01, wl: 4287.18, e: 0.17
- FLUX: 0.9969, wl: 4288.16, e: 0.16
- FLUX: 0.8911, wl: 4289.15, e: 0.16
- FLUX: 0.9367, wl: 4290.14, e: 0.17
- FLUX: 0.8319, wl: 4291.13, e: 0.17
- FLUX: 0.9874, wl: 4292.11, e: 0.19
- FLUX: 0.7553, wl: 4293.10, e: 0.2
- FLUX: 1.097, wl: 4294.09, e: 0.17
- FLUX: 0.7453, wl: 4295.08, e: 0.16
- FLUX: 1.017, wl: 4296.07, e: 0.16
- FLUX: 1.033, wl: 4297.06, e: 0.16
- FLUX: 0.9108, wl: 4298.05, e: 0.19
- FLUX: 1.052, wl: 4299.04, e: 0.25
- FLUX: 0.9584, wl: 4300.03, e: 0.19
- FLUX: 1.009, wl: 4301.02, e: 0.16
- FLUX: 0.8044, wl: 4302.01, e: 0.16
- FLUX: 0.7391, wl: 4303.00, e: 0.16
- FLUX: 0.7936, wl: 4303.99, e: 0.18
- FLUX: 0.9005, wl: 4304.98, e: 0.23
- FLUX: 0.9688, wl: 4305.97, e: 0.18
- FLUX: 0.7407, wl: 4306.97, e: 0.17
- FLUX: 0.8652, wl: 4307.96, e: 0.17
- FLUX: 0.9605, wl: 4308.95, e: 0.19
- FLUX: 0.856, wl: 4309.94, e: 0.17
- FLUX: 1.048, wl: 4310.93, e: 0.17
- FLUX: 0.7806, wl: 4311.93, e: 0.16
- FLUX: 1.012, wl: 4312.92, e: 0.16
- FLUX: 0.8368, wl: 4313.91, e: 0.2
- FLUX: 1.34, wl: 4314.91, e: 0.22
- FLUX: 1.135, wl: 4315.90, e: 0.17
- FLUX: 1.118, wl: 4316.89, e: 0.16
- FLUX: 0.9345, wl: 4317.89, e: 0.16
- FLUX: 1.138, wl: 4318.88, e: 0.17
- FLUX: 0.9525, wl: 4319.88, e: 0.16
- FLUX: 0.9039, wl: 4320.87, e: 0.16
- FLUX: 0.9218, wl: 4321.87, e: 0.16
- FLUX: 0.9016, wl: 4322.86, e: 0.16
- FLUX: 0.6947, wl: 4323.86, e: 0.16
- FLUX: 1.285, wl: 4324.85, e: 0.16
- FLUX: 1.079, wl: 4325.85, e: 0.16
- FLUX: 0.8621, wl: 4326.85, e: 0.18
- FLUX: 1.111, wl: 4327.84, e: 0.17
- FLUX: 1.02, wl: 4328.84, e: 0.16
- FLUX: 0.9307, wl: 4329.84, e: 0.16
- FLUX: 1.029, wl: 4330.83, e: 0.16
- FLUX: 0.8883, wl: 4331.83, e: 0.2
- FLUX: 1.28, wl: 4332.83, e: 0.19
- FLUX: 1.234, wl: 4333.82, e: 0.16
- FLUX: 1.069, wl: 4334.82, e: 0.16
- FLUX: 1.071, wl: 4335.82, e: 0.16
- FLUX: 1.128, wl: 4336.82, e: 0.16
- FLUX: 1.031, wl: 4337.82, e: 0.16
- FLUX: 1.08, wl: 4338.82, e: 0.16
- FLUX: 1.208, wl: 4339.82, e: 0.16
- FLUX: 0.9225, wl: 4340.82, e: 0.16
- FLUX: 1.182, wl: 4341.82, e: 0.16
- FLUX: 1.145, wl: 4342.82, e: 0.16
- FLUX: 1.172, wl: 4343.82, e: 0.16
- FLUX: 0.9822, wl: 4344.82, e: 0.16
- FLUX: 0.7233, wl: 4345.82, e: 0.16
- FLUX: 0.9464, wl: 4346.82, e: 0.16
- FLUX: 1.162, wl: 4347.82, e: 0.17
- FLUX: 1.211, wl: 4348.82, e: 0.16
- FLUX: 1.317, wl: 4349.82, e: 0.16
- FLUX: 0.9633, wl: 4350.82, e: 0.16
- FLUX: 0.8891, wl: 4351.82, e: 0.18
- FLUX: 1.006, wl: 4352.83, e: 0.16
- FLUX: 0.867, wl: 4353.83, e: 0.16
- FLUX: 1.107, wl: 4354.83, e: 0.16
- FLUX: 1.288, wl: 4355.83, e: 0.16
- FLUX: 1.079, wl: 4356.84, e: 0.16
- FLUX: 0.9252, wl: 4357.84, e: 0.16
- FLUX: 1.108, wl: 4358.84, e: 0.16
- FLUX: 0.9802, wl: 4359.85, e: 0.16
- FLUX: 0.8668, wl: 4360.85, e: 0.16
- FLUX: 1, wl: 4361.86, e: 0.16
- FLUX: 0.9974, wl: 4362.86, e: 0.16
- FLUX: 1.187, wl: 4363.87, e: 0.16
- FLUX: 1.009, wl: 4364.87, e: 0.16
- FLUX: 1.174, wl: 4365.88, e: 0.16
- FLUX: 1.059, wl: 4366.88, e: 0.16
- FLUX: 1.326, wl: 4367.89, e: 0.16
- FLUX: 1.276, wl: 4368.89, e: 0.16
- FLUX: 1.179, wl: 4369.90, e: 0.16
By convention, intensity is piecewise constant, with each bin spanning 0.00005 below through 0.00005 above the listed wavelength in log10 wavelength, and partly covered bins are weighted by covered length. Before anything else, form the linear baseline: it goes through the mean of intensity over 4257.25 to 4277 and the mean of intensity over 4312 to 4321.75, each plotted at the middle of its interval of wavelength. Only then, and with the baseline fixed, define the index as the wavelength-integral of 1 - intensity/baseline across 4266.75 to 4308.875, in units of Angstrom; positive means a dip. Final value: 3.7 Angstrom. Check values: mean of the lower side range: 1.08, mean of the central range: 0.963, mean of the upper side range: 1.03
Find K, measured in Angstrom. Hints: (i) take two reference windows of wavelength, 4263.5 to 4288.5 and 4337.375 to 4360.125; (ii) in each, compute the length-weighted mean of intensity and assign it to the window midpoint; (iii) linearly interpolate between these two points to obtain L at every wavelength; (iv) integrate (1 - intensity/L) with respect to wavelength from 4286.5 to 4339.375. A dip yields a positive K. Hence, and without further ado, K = 3.5 Angstrom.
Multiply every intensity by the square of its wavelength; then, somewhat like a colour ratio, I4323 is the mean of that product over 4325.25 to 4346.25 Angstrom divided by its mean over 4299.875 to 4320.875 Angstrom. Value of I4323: 1.1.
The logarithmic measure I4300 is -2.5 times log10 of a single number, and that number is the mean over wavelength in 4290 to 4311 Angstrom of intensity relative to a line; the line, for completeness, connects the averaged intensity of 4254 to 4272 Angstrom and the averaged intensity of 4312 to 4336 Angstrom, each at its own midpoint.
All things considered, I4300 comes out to 0.161 mag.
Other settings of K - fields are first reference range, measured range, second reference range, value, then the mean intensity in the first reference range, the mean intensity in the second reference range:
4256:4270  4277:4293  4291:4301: 0.4 Angstrom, 1.09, 0.946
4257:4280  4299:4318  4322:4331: 1.3 Angstrom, 1.06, 0.987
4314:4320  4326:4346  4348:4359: 0.4 Angstrom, 1.09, 1.07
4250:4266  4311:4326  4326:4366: 0.8 Angstrom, 1.07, 1.05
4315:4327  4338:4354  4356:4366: -0.4 Angstrom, 1.01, 1.03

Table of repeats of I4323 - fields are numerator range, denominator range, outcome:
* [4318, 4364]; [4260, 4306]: 1.07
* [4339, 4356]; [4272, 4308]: 1.15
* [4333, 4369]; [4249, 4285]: 1.07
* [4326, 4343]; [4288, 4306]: 1.19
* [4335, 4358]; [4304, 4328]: 1.11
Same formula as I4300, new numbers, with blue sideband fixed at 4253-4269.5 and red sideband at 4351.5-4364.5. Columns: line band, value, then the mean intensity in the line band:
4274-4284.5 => 0.12 mag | 0.959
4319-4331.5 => 0.07 mag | 0.978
